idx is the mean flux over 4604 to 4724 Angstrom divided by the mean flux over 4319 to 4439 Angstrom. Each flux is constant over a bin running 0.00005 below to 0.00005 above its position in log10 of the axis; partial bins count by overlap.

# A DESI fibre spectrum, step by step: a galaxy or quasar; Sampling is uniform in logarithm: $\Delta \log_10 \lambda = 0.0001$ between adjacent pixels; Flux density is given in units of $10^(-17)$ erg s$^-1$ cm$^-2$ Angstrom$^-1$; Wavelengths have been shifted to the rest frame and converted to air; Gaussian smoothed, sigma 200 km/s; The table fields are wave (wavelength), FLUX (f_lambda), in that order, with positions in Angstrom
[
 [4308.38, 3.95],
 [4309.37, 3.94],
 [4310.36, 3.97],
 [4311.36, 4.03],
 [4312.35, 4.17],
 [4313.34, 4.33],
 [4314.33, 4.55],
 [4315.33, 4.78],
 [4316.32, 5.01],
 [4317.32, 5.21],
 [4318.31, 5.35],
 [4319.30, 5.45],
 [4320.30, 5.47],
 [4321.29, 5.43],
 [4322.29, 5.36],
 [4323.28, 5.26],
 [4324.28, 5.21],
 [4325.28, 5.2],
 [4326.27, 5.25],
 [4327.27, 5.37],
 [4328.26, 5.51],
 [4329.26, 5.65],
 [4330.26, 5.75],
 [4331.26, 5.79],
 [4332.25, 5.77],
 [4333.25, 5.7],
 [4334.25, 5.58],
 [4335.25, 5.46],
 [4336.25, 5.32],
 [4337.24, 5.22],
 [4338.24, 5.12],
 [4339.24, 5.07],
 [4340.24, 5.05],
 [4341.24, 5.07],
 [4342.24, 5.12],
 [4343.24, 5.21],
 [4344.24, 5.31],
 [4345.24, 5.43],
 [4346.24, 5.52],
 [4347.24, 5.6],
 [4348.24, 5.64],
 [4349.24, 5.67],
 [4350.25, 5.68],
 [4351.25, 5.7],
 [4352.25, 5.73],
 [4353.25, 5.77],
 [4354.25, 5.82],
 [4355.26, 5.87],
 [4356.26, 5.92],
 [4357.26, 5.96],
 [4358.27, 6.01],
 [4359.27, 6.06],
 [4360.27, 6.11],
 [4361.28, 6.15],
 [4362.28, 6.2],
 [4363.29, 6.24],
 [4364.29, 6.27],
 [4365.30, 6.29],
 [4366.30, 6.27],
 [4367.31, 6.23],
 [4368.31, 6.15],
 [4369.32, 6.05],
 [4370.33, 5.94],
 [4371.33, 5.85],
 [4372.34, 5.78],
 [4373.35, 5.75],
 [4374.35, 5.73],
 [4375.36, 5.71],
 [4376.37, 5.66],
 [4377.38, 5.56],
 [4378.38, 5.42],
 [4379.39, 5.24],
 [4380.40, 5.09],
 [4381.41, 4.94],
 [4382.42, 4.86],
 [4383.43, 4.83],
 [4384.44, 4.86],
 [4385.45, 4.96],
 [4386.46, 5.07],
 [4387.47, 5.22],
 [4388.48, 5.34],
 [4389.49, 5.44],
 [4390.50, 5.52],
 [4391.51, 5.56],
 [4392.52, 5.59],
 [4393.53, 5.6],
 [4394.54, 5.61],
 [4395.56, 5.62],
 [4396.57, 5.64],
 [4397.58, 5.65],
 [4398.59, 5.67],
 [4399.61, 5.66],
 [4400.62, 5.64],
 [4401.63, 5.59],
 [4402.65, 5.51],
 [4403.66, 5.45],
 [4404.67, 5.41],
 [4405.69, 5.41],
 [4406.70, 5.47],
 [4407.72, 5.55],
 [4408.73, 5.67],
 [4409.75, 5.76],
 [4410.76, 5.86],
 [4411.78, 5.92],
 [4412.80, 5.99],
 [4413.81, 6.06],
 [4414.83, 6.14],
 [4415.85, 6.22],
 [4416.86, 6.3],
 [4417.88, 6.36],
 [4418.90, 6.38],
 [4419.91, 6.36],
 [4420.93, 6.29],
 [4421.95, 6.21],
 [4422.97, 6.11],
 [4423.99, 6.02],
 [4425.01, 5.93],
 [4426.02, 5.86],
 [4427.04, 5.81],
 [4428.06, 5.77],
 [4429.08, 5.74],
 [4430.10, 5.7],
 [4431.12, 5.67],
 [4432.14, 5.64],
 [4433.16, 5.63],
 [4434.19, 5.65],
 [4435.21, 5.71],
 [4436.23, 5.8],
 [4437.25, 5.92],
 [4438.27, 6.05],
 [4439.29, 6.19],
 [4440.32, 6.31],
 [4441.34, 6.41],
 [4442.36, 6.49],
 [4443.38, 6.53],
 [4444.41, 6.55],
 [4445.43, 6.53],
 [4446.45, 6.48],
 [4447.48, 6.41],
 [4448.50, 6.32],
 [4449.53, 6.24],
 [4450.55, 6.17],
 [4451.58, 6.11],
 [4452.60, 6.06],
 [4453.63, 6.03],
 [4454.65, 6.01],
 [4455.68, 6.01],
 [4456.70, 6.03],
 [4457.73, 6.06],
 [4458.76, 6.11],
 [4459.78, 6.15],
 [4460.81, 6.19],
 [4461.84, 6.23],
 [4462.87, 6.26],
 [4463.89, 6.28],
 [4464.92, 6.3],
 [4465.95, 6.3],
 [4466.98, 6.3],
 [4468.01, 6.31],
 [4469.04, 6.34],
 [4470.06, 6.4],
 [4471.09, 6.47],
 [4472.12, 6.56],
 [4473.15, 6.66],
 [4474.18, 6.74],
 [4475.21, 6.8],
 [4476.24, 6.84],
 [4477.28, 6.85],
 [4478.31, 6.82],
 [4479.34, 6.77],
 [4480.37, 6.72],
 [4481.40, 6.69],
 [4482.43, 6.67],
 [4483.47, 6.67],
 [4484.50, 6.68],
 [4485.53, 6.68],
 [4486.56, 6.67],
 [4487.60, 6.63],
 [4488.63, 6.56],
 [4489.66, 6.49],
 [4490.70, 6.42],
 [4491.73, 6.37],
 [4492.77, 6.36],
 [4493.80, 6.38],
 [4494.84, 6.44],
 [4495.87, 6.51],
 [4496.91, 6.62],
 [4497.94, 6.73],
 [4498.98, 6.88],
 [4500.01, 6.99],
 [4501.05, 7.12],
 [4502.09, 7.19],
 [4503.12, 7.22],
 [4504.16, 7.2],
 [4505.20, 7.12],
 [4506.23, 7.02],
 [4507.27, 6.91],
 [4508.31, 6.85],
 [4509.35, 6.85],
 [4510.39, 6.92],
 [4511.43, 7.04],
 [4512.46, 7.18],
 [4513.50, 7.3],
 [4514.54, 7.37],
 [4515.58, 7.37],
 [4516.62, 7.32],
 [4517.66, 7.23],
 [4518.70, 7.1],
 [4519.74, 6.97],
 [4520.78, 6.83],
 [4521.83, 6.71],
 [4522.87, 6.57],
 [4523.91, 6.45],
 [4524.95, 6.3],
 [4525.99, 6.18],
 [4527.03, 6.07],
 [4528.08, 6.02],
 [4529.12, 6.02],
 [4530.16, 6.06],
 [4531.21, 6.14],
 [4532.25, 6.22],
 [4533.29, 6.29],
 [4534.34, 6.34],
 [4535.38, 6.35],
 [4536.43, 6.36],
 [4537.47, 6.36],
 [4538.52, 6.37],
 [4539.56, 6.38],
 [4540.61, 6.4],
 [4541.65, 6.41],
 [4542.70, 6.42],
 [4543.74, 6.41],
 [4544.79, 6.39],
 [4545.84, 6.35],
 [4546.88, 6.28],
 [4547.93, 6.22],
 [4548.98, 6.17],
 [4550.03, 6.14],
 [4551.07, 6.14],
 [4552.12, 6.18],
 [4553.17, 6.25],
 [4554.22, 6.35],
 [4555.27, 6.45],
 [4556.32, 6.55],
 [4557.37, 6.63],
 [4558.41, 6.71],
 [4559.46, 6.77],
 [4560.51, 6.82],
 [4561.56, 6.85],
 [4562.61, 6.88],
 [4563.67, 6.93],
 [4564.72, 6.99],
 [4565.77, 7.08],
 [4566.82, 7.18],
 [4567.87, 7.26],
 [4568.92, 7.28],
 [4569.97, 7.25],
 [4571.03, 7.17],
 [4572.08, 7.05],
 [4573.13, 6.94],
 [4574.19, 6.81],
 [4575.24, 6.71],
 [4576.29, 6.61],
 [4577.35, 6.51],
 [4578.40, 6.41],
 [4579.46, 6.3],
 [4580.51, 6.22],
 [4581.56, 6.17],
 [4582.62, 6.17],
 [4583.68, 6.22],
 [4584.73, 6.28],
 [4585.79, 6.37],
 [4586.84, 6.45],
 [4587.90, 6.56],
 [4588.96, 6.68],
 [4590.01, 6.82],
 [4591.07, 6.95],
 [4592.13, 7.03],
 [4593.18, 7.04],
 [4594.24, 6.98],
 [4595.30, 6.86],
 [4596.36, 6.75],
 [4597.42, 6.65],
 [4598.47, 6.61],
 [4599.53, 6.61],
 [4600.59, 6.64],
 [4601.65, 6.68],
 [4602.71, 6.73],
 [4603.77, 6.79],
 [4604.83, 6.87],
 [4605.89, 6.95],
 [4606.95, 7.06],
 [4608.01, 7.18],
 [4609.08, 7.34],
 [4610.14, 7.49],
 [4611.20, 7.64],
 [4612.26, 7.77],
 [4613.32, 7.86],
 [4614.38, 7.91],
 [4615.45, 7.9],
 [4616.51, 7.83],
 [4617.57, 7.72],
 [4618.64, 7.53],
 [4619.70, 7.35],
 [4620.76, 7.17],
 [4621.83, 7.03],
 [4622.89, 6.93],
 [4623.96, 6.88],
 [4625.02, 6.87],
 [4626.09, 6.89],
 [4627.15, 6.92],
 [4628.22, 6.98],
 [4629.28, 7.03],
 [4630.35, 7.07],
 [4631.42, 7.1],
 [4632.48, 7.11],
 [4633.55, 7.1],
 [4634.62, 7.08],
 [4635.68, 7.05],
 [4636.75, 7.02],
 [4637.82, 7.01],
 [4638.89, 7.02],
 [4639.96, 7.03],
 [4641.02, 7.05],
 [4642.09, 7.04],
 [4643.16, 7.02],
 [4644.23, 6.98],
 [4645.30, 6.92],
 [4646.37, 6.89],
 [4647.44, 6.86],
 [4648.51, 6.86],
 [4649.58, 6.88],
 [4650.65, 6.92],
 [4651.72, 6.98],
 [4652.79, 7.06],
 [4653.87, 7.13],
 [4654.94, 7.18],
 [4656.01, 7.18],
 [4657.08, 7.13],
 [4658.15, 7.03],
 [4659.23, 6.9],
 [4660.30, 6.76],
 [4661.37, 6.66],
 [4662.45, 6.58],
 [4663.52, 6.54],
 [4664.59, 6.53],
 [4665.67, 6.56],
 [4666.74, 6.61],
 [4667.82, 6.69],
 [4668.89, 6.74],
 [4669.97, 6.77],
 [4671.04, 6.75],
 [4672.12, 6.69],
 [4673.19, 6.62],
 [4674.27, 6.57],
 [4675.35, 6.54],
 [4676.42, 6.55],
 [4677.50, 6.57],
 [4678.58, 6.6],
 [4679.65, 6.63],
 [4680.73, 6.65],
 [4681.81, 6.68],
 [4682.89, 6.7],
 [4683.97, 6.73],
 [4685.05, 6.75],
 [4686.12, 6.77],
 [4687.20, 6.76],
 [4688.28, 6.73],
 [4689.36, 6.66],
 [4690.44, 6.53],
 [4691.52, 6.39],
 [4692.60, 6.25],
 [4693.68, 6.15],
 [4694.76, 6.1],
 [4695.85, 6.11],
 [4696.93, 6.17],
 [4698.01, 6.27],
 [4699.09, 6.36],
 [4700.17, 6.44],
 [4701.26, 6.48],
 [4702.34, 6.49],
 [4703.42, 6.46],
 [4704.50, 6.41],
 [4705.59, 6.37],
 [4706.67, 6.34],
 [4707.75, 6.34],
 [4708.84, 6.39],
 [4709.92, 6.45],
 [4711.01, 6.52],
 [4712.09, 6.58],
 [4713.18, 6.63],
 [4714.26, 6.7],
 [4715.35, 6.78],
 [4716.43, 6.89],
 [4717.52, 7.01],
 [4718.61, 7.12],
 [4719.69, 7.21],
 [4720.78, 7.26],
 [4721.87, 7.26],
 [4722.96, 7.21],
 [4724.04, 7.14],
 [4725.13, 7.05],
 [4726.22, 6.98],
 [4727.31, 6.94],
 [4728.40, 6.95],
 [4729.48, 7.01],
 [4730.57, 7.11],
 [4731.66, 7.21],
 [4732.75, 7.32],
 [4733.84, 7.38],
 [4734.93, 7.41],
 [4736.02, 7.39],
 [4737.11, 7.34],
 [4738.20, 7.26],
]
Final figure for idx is 1.2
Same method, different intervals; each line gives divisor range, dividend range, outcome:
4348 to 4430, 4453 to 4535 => 1.15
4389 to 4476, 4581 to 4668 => 1.16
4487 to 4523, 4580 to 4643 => 1.02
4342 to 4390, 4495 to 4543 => 1.19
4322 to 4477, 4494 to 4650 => 1.17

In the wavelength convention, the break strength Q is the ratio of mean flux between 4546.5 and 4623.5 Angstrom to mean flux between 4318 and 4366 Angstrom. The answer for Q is 1.22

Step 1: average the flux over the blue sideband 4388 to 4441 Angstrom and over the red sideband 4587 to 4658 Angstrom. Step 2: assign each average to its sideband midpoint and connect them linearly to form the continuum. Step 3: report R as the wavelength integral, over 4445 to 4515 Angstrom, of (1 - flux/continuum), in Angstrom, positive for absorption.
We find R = -4.2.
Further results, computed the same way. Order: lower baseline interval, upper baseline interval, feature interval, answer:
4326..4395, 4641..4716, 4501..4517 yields -2.7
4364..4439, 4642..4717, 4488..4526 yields -4.8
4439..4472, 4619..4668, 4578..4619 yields -0.8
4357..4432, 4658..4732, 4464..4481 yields -1.6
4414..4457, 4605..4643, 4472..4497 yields -0.9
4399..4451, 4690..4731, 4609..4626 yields -2.7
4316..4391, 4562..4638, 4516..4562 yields 1.2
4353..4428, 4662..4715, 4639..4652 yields -1.1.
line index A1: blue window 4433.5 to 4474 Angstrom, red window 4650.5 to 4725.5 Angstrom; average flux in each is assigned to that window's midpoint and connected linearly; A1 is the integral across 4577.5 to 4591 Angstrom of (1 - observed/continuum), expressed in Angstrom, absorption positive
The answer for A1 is 0.15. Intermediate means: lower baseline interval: 6.23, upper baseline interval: 6.68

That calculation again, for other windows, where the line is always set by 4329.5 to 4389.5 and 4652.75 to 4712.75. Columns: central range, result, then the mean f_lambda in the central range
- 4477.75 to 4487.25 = -1.15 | 6.71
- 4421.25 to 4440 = -0.14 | 5.86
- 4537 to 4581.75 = -2.78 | 6.6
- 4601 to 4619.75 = -2.91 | 7.36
